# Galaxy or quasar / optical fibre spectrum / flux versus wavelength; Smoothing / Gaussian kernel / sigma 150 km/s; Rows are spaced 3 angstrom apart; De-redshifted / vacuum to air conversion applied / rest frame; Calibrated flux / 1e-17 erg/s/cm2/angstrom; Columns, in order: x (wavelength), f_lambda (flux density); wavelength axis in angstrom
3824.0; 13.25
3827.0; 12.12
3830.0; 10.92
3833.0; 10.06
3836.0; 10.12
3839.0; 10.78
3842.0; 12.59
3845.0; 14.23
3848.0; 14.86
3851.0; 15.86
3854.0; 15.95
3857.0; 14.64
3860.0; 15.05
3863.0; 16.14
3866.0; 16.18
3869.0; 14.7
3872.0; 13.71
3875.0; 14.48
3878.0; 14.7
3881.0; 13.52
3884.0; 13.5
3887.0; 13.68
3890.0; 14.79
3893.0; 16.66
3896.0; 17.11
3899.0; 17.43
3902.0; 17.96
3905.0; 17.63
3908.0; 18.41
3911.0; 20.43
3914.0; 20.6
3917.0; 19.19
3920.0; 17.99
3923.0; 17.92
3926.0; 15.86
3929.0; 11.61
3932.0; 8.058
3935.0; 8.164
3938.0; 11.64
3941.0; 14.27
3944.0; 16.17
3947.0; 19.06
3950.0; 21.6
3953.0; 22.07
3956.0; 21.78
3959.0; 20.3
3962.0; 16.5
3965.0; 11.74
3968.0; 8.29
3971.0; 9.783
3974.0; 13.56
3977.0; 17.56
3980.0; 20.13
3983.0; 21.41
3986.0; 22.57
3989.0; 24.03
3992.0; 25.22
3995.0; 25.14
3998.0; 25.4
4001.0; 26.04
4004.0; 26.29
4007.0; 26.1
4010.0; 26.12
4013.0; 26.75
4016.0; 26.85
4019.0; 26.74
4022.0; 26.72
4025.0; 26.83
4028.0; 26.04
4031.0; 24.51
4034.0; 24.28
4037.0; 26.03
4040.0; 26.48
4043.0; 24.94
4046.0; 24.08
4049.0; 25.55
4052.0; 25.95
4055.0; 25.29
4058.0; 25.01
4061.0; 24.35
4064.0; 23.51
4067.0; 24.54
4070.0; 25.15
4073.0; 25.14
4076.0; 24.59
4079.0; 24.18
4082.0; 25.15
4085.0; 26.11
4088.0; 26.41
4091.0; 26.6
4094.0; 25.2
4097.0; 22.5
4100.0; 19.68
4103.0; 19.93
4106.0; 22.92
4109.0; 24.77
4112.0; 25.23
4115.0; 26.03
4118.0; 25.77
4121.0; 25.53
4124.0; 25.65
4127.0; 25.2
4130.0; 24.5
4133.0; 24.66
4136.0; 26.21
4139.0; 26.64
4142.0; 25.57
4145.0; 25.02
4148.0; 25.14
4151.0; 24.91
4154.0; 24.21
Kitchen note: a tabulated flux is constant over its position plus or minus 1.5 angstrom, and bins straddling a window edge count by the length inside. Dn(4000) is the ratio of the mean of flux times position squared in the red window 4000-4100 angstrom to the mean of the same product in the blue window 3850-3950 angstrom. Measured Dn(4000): 1.75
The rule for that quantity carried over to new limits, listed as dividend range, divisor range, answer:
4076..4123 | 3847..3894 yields 1.84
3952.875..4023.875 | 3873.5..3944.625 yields 1.45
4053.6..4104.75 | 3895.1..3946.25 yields 1.65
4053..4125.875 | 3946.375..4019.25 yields 1.22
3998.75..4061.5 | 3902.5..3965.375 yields 1.61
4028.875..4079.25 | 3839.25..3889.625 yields 1.89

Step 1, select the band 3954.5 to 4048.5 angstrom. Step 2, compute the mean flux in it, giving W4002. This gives 22.6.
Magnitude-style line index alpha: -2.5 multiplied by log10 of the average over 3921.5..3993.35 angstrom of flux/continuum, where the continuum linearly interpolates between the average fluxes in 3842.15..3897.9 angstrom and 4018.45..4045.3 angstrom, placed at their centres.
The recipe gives 0.25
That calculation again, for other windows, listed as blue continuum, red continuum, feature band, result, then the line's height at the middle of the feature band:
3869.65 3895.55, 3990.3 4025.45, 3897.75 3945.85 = 0.130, 18.1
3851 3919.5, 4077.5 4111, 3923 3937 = 0.458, 17.9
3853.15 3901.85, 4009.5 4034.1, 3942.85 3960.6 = 0.035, 20.9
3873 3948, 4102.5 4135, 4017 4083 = -0.166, 21.7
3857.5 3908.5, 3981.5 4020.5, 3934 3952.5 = 0.296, 20.5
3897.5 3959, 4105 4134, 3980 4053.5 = -0.218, 20.7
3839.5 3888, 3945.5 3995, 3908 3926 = -0.140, 16.6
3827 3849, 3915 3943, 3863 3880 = -0.172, 12.7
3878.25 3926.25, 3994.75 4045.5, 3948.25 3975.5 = 0.299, 21.5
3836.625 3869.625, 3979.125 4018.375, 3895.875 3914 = -0.013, 18.2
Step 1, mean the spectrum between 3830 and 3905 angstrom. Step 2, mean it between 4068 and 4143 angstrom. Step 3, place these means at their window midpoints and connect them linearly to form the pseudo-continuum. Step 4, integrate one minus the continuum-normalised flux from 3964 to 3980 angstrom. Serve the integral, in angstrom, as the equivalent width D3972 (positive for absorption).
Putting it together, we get 5.1 angstrom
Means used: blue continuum 14.5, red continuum 24.8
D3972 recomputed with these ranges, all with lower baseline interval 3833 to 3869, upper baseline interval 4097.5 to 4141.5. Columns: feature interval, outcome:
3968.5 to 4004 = -2.7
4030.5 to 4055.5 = -4.4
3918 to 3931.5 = 1.2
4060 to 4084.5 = -2.2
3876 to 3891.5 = 1.3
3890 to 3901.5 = -0.8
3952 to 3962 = -1.4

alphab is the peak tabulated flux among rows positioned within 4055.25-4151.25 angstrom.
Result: 26.64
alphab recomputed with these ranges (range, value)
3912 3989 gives 24.03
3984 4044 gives 26.85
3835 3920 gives 20.6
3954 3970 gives 21.78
